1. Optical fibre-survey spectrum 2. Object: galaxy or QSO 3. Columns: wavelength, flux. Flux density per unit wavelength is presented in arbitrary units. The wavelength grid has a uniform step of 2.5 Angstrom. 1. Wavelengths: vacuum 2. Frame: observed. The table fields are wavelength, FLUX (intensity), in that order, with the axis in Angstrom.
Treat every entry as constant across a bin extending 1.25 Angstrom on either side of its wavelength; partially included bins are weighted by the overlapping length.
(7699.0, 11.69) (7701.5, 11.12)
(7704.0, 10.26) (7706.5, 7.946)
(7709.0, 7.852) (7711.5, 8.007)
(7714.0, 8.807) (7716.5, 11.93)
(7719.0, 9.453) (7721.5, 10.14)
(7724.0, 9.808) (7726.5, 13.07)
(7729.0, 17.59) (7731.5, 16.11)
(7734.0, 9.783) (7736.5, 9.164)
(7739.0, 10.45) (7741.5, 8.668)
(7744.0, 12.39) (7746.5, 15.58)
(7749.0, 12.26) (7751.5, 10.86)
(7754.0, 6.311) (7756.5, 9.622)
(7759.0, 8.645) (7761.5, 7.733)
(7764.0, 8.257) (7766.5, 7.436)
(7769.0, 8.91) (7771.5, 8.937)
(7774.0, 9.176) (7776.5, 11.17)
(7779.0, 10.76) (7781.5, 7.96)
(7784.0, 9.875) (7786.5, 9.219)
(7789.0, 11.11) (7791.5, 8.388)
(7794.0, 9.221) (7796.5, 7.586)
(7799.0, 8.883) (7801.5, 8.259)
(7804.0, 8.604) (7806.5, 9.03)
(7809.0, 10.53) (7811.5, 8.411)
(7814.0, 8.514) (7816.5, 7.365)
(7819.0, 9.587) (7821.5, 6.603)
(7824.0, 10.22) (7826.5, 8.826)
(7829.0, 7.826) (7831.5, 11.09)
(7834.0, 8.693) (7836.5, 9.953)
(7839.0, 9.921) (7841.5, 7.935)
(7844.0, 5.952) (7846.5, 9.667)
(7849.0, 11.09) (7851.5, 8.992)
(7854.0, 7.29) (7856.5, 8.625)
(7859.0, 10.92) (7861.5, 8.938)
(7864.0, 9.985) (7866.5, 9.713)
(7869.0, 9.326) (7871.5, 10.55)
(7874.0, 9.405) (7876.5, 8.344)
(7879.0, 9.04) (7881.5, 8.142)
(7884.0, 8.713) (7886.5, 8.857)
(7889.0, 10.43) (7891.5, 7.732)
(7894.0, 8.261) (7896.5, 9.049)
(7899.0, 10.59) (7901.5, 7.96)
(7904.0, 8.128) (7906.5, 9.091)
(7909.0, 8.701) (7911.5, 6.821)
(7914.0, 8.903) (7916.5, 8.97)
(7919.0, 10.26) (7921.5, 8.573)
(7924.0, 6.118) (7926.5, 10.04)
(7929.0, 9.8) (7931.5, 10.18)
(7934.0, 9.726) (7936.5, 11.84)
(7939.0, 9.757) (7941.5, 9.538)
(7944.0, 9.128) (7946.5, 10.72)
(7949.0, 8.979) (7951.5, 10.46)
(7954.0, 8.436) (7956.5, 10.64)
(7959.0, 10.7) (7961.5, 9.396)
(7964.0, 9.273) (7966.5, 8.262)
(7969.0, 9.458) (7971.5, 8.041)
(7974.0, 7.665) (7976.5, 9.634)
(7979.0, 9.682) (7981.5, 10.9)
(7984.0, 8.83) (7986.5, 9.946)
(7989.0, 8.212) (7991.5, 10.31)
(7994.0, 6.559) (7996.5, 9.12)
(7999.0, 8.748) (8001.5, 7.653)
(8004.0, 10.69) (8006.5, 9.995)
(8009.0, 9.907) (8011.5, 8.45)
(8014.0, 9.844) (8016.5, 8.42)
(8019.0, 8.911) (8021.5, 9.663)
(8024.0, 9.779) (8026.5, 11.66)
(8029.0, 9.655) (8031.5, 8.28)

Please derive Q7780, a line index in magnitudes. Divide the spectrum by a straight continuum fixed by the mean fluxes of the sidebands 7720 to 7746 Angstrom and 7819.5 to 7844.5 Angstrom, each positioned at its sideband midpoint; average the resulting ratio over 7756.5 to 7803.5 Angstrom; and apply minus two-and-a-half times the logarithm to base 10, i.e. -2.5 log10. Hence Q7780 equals 0.16 mag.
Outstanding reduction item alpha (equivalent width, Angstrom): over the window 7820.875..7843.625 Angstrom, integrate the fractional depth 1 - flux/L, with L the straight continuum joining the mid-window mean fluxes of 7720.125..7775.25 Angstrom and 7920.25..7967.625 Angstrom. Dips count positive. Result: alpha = 2.6 Angstrom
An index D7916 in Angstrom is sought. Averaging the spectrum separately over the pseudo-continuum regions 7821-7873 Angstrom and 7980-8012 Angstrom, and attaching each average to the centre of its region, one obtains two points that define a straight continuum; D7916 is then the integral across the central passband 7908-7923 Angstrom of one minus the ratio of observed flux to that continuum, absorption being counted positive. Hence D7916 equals 0.9 Angstrom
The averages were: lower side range 9.19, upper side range 9.2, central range 8.66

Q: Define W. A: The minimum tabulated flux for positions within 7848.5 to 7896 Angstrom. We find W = 7.29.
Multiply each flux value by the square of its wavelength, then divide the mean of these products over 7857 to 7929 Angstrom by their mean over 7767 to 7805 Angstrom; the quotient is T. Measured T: 1.0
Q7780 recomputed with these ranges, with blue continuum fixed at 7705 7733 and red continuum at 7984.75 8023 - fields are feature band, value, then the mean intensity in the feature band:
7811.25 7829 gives 0.213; 8.46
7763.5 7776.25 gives 0.209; 8.77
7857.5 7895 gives 0.080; 9.23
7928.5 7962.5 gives -0.054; 9.96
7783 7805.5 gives 0.163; 9.01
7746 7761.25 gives 0.065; 10.1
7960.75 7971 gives 0.040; 9.01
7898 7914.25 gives 0.141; 8.55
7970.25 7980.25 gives 0.063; 8.76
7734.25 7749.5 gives -0.046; 11.3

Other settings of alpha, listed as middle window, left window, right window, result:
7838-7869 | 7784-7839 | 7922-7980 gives 0.1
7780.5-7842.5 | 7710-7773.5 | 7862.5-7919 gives 4.9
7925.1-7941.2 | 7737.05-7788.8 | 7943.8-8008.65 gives -1.3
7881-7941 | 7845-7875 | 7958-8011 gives 2.1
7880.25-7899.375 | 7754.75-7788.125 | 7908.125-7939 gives 0.5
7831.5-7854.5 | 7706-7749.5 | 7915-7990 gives 2.8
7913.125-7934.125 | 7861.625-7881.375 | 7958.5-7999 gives 0.2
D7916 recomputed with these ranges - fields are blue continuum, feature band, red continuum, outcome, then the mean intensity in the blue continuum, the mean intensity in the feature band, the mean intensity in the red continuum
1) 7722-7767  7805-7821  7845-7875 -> 2.0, 10.8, 8.79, 9.51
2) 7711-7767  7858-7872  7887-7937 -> -0.6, 10.6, 9.85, 9.01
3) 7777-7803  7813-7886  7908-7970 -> 2.0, 9.18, 9.01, 9.39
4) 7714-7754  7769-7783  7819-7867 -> 1.4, 11.6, 9.54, 9.07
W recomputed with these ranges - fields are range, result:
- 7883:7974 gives 6.118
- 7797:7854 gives 5.952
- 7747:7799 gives 6.311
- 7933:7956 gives 8.436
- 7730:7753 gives 8.668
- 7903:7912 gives 6.821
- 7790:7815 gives 7.586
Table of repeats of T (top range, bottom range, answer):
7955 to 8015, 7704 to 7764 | 0.94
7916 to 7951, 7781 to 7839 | 1.10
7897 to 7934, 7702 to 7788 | 0.92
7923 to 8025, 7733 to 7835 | 1.05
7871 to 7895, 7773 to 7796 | 0.95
